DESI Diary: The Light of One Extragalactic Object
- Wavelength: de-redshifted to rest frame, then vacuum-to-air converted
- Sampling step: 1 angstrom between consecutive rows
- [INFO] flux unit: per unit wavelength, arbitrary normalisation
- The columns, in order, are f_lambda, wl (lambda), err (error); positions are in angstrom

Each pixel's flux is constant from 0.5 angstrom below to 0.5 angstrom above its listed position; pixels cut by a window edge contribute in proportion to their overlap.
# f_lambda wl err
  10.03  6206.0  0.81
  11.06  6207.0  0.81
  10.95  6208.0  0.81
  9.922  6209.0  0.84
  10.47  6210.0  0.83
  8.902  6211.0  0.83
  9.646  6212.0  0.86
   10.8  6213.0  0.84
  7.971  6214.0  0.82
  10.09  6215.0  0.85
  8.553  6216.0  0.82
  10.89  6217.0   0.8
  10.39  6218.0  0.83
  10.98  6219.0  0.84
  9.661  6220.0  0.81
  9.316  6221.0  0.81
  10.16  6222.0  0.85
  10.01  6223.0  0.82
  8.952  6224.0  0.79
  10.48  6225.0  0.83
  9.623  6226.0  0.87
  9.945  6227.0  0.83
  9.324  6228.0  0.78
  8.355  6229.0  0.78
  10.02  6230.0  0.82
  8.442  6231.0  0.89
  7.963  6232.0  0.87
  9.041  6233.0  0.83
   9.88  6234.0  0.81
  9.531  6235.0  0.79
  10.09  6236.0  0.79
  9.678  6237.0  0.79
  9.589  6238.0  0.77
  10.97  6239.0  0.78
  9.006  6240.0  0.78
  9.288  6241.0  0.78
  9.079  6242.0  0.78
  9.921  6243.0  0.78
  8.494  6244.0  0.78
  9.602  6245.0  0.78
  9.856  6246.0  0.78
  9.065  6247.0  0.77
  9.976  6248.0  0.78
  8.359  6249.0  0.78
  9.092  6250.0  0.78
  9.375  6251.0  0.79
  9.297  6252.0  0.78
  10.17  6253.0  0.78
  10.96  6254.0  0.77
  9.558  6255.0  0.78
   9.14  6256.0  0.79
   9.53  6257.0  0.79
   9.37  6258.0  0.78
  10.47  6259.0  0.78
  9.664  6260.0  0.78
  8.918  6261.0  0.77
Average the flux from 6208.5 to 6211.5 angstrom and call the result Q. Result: 9.76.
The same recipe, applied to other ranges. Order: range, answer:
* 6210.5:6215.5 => 9.48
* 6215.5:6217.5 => 9.72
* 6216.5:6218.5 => 10.6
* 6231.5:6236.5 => 9.3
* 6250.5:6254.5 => 9.95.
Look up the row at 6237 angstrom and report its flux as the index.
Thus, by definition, 9.678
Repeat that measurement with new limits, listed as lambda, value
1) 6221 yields 9.316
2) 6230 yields 10.02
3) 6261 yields 8.918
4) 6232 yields 7.963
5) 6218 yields 10.39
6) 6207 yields 11.06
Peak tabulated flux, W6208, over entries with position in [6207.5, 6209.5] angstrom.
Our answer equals 10.95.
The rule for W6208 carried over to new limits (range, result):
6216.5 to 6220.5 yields 10.98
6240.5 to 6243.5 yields 9.921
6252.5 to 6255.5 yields 10.96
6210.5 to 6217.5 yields 10.89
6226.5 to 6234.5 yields 10.02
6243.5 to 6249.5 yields 9.976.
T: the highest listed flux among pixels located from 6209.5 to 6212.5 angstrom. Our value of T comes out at 10.47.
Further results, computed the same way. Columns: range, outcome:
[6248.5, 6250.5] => 9.092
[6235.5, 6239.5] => 10.97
